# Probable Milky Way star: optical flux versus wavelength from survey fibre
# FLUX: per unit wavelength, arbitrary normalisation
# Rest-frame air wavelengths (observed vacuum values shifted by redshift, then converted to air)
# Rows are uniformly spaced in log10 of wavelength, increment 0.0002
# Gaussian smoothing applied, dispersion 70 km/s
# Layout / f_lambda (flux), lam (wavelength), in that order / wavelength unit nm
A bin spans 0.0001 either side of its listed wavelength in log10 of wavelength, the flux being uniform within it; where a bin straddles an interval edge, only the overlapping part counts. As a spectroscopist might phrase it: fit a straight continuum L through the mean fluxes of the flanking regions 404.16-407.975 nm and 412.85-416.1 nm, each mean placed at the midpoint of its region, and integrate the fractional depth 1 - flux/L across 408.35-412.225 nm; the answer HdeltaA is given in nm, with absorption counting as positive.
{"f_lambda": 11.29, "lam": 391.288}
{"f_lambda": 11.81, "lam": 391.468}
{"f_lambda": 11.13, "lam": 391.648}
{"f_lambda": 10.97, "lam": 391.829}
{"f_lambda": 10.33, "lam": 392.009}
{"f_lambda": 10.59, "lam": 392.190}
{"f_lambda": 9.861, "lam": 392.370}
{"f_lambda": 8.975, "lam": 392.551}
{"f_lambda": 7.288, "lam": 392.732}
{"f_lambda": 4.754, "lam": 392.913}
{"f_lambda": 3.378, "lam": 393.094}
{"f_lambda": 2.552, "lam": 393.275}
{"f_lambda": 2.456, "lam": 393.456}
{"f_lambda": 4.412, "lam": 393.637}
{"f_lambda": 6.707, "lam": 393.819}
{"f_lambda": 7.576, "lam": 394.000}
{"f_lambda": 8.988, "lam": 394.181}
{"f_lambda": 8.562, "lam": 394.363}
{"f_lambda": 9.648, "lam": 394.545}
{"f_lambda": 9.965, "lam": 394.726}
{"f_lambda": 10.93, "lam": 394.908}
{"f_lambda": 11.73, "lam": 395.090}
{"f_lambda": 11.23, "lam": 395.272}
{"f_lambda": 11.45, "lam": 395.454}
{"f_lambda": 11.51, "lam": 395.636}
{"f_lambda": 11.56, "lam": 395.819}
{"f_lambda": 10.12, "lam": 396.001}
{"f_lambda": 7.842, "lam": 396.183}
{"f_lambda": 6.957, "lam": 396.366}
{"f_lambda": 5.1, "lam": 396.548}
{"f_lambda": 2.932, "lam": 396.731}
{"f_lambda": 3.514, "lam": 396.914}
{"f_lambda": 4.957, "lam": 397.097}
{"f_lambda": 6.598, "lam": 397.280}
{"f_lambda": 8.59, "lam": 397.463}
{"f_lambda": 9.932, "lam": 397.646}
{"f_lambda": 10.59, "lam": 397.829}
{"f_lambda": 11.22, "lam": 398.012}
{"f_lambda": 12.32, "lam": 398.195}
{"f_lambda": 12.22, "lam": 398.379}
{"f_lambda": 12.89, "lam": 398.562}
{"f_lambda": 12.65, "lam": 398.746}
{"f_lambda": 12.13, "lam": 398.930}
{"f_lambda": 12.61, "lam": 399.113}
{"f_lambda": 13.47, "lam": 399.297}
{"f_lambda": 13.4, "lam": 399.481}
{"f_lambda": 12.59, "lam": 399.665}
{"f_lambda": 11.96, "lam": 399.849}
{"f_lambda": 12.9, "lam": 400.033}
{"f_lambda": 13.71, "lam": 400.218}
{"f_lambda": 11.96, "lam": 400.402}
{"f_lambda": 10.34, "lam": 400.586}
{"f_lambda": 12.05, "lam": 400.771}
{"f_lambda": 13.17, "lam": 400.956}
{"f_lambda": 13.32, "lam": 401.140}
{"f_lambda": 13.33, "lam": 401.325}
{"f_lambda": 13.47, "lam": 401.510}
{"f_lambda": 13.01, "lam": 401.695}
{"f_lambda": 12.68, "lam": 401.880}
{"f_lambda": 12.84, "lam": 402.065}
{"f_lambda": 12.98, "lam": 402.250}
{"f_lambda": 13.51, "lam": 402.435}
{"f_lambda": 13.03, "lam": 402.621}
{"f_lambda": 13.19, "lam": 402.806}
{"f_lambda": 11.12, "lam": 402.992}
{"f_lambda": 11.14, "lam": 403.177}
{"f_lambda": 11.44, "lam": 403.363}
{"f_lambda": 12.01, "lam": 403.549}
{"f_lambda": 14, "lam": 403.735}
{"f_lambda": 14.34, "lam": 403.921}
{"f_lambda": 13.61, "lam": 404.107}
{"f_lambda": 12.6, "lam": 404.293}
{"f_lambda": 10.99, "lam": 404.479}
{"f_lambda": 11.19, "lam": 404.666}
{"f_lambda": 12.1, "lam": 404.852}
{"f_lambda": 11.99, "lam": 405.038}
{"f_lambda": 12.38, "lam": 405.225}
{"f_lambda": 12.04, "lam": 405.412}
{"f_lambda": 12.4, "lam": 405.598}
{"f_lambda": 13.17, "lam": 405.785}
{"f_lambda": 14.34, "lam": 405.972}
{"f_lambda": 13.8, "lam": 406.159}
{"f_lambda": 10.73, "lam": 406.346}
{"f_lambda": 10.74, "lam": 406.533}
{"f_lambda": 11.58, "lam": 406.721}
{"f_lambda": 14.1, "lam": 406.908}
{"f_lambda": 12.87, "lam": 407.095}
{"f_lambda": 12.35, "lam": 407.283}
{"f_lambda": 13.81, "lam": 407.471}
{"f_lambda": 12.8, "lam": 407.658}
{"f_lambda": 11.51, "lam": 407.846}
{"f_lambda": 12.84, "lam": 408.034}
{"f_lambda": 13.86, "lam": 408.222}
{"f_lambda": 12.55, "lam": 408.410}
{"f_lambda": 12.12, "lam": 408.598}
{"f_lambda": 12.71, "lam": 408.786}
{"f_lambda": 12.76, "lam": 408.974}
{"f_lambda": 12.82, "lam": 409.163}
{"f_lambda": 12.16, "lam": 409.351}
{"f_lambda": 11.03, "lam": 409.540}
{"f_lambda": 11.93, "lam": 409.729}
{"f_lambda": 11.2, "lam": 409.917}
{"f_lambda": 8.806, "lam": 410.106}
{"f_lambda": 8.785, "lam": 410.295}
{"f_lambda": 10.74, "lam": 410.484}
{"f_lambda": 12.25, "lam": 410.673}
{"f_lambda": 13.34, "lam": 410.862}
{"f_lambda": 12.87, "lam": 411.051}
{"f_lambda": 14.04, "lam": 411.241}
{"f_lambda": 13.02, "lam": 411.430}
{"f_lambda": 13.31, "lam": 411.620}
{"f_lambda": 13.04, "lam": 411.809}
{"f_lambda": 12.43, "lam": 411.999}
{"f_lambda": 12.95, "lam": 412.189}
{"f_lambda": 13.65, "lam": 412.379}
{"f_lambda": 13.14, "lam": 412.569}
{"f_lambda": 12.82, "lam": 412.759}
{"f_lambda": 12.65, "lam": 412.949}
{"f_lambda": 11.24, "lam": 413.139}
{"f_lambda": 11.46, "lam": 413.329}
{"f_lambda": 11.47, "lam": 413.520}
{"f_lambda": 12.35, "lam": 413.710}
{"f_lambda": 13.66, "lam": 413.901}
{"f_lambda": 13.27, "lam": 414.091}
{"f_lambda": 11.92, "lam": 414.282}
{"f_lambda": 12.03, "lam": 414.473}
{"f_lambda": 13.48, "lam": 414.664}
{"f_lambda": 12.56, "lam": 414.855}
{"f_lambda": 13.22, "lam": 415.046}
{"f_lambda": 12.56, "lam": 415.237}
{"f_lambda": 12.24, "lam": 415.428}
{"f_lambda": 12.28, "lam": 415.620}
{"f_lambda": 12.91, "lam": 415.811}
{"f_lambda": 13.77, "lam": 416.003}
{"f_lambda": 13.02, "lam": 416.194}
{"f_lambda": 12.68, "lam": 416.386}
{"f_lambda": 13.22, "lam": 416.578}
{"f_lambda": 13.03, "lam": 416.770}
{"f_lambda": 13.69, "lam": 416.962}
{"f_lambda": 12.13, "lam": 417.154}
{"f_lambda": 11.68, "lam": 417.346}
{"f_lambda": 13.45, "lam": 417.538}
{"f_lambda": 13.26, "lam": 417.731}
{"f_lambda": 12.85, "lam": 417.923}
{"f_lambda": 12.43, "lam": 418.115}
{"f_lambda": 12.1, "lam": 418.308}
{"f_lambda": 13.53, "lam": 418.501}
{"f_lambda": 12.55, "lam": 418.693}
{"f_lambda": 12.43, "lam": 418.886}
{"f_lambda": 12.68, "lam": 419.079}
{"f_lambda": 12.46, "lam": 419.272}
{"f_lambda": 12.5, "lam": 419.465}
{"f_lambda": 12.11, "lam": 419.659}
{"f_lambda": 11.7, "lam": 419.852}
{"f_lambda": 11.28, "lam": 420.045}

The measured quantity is 0.11 nm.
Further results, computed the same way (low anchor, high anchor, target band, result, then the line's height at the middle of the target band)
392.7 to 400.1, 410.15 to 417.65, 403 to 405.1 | -0.32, 10.6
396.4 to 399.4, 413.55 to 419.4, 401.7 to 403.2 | -0.35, 10.3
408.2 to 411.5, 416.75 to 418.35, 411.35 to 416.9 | -0.15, 12.4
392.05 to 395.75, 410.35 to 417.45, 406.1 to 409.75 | -0.36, 11.3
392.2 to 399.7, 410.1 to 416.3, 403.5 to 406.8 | -0.49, 10.8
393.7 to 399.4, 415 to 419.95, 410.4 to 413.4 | -0.21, 11.9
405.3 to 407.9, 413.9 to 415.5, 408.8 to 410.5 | 0.19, 12.7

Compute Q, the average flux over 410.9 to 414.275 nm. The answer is 12.8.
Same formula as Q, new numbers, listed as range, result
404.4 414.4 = 12.3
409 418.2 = 12.5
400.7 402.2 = 13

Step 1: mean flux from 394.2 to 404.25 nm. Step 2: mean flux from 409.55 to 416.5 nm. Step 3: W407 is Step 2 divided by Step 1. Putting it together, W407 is 1.11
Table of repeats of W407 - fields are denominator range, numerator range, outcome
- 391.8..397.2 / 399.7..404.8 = 1.60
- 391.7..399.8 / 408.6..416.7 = 1.37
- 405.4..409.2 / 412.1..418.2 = 1.00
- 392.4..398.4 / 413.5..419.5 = 1.58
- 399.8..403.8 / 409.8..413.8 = 0.97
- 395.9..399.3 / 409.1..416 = 1.34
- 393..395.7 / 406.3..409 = 1.56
